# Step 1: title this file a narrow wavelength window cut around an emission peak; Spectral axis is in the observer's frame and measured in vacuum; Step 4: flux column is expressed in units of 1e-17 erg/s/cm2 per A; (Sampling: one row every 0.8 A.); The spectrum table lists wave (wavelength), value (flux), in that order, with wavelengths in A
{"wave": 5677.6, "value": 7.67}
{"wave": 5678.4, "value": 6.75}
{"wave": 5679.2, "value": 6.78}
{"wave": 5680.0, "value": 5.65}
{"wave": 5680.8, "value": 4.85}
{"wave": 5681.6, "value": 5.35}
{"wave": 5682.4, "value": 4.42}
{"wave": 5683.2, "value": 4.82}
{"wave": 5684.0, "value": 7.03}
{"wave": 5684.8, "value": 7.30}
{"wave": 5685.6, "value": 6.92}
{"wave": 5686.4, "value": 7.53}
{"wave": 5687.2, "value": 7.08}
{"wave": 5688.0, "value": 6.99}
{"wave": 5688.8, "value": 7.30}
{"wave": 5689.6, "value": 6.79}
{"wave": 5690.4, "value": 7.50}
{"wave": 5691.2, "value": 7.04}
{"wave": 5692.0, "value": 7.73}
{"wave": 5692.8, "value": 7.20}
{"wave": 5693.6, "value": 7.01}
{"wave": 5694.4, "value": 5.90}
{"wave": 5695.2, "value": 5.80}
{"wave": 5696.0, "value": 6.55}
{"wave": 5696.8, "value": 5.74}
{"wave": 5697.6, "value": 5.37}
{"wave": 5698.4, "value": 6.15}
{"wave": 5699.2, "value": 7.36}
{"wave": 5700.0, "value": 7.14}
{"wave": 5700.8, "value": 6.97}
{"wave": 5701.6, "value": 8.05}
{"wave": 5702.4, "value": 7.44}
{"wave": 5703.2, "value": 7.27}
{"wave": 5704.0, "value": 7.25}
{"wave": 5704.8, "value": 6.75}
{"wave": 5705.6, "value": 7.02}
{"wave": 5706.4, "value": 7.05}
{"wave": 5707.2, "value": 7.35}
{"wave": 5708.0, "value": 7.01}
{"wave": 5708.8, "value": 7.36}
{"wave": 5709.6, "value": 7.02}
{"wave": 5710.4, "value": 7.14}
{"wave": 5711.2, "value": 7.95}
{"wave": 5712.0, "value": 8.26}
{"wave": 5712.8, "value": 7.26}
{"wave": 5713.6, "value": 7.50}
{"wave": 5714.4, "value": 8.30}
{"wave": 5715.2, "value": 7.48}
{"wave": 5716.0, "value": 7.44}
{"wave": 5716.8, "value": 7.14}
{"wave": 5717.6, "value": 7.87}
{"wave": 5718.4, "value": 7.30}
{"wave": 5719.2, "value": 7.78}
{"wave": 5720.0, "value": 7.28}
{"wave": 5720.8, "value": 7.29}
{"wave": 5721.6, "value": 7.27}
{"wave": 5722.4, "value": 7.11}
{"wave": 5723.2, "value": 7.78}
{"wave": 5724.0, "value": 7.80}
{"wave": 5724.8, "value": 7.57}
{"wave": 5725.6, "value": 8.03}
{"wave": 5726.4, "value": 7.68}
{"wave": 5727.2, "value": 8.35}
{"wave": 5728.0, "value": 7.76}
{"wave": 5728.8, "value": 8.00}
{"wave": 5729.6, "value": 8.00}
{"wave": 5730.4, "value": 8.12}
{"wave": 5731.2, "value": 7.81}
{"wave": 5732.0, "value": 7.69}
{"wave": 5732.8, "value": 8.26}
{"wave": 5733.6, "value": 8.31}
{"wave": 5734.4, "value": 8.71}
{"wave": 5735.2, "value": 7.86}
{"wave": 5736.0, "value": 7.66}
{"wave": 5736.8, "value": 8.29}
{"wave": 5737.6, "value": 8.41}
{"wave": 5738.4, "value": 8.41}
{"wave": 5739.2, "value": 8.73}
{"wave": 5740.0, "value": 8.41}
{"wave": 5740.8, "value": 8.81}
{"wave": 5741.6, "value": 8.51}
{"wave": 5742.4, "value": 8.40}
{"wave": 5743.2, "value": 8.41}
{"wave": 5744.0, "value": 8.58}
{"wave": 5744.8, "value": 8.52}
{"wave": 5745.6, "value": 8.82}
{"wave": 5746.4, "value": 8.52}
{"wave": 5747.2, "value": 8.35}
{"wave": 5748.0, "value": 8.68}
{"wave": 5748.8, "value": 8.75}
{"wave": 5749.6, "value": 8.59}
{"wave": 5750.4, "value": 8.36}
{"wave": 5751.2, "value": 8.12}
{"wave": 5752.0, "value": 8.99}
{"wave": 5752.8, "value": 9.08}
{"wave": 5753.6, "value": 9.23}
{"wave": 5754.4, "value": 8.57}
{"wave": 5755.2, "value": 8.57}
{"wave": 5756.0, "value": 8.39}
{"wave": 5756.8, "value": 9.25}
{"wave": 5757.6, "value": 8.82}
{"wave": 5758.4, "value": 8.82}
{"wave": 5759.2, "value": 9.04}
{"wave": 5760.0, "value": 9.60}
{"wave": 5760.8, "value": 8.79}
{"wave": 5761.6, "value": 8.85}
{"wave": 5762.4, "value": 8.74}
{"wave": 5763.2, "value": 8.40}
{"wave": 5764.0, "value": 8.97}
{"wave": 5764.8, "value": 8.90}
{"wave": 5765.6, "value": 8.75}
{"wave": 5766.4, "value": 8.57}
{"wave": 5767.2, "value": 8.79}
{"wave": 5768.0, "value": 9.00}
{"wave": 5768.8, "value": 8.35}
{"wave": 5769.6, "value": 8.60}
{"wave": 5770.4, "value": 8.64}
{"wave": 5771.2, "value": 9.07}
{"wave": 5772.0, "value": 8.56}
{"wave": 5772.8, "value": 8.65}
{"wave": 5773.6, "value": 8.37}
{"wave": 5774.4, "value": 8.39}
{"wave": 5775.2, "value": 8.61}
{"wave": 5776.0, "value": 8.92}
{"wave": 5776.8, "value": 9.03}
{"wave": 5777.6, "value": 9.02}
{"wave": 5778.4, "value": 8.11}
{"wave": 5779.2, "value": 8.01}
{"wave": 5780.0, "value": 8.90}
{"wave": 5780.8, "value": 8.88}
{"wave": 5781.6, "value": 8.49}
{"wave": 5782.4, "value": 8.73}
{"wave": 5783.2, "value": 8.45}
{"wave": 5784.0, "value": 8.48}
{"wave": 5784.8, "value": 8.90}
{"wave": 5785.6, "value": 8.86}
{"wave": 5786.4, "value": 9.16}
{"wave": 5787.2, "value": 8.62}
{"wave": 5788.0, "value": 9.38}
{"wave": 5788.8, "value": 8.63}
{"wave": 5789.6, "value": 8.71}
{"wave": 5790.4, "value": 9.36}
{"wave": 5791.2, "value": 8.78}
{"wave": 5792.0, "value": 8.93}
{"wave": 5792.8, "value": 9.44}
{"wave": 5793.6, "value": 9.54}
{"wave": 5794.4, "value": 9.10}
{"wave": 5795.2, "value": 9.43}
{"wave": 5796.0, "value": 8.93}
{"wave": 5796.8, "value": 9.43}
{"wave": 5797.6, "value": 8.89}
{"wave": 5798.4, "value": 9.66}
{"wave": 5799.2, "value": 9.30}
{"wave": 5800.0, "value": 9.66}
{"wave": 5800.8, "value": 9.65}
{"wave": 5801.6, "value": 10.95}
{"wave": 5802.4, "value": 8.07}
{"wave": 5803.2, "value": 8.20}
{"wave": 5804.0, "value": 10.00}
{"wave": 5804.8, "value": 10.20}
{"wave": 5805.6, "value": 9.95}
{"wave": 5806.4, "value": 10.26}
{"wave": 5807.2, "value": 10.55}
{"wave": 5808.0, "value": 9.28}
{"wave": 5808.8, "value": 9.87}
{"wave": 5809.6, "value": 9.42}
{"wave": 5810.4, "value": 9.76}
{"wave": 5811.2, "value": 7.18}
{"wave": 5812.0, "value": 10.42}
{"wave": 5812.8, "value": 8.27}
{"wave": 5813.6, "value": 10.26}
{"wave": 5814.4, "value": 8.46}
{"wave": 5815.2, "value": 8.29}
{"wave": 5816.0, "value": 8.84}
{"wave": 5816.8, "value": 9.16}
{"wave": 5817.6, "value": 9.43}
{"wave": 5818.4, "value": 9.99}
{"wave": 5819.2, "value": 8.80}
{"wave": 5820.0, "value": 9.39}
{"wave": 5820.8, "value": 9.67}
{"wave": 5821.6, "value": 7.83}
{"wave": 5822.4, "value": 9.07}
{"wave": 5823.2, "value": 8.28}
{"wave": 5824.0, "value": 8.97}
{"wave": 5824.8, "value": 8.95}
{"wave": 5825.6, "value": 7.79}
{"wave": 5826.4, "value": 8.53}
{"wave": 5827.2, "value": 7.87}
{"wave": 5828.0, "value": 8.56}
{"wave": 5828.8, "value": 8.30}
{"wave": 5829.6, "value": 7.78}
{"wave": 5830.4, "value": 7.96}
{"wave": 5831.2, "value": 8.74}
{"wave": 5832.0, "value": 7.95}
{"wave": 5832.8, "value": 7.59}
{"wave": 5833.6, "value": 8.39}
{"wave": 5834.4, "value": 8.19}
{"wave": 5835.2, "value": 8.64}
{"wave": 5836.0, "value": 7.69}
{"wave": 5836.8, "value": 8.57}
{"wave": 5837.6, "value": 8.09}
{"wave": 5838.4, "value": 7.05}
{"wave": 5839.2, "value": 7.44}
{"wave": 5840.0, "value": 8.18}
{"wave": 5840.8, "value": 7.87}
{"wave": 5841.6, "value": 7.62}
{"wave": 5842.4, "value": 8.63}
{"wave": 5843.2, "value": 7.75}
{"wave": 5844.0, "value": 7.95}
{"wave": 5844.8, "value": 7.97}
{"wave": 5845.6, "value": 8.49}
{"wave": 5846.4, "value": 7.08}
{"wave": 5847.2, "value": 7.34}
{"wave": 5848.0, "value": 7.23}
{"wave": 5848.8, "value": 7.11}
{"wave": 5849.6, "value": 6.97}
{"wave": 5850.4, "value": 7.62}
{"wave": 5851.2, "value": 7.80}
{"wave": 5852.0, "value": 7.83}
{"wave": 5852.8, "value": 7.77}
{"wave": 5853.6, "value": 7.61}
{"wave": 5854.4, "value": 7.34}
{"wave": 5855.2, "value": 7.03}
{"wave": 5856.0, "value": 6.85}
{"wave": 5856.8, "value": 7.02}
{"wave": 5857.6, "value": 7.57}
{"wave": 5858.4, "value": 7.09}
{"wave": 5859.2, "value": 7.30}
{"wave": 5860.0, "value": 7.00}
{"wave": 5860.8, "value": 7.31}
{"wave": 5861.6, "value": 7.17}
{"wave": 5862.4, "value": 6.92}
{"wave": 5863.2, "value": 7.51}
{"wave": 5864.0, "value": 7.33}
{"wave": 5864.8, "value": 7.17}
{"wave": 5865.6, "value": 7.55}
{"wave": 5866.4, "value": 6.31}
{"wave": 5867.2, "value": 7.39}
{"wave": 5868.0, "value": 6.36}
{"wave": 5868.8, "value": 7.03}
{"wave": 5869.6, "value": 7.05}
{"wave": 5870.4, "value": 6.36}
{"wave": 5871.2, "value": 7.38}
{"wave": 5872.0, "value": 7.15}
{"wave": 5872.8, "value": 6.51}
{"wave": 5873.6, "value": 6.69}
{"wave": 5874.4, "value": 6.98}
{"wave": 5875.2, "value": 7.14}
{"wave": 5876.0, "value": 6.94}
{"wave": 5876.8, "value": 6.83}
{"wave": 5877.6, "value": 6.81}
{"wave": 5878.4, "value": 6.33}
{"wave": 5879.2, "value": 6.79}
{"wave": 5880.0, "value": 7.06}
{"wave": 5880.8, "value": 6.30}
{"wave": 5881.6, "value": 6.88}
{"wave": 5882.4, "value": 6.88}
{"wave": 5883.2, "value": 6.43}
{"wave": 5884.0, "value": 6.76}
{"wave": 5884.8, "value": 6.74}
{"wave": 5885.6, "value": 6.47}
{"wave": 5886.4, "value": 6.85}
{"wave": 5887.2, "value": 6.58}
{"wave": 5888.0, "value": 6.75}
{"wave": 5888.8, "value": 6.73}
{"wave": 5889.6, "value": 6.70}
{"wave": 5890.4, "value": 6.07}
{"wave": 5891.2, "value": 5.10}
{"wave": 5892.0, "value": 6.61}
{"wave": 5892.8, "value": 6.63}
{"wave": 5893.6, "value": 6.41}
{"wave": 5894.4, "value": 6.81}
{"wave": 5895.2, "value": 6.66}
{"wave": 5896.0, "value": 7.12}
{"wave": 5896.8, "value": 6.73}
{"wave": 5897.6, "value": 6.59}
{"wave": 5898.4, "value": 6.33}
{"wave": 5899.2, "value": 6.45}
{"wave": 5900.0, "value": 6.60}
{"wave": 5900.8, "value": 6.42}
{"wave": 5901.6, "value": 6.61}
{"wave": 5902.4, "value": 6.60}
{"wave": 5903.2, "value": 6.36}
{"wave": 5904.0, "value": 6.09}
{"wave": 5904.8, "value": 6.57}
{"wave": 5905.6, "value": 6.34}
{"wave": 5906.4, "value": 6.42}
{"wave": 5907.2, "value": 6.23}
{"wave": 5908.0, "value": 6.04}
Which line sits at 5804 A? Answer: C III]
